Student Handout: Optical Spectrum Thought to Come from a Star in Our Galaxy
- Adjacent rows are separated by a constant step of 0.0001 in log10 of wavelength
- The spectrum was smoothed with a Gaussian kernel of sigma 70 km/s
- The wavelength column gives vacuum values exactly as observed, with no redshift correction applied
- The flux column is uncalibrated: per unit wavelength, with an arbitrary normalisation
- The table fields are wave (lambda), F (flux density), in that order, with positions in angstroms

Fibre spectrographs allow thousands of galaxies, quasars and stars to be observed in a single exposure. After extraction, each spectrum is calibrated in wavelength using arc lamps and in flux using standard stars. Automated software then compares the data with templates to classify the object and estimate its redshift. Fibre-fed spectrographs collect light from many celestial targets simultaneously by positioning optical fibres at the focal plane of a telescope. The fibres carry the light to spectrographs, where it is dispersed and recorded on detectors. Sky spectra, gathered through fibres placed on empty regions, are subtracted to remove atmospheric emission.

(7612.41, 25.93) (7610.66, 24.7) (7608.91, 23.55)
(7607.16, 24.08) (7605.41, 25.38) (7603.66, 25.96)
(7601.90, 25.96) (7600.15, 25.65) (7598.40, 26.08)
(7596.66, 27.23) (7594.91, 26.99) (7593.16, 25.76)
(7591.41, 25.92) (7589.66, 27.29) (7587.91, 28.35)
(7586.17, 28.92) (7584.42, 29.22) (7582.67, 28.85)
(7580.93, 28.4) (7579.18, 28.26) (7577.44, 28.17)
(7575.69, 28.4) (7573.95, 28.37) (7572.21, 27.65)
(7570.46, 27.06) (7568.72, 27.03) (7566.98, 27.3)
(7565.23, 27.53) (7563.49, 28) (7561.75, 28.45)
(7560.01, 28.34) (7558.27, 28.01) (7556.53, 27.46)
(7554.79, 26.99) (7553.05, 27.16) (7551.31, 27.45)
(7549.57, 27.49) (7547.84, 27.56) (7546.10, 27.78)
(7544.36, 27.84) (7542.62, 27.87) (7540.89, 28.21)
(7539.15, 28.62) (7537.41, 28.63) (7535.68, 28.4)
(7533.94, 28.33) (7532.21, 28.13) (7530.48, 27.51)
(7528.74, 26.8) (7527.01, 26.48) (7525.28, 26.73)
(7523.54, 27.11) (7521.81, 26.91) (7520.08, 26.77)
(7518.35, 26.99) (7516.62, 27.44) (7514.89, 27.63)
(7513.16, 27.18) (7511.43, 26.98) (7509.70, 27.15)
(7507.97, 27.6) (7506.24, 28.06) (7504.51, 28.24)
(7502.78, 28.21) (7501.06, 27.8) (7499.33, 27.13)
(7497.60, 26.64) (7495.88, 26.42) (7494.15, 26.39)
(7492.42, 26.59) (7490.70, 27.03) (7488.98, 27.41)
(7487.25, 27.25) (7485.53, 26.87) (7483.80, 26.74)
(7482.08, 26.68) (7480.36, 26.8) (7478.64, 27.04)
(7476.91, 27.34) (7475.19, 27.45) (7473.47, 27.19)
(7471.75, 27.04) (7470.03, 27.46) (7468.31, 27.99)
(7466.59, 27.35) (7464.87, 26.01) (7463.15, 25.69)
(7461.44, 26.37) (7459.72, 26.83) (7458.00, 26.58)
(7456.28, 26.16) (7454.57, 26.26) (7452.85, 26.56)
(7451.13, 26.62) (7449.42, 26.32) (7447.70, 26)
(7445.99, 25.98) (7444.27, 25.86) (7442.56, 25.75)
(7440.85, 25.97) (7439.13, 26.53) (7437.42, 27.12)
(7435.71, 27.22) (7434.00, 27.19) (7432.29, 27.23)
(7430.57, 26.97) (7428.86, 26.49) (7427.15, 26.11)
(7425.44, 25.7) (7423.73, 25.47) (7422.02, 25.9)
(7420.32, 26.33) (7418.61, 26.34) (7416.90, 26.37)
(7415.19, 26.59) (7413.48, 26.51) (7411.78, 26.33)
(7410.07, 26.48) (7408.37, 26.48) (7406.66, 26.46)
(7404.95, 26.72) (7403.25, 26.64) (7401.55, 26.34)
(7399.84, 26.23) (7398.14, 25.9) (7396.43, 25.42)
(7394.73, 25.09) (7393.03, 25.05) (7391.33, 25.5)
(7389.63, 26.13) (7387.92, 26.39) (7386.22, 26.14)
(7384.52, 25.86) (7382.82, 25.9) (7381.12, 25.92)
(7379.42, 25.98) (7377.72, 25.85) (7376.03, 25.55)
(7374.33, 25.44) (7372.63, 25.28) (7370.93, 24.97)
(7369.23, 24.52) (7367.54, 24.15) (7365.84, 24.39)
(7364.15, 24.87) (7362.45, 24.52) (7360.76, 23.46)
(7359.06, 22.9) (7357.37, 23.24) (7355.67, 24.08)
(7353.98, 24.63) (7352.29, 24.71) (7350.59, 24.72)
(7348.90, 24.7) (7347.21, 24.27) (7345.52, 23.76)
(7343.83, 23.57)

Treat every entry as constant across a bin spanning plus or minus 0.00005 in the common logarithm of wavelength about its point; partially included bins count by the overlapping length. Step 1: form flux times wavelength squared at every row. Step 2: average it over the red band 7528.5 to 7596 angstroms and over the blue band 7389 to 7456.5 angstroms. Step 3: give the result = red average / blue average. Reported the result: 1.10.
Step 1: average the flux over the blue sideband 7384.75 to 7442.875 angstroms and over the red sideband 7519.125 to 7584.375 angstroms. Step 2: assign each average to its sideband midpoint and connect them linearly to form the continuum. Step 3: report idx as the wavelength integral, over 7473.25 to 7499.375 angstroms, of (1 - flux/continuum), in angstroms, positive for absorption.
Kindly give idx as 0.1 angstroms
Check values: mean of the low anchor 26.3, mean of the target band 26.9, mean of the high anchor 27.8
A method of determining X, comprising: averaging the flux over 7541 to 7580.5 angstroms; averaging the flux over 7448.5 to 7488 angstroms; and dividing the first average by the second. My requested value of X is 1.0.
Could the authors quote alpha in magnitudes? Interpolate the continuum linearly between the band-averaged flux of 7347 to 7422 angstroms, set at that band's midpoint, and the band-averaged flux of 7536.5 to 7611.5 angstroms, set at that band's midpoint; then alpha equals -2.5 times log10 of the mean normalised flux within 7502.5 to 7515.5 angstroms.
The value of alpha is -0.04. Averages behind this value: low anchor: 25.5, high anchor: 27.3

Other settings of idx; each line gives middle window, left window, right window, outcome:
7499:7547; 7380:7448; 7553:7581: -0.44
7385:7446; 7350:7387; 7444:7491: -1.16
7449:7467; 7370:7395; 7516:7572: 0.10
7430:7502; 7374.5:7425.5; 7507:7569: 0.04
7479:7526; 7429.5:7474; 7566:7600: -0.24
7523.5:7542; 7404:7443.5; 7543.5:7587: -0.12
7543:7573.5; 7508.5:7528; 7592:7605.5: -1.15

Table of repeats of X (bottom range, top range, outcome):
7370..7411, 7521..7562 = 1.07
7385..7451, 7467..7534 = 1.04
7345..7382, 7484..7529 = 1.10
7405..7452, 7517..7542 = 1.04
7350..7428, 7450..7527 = 1.06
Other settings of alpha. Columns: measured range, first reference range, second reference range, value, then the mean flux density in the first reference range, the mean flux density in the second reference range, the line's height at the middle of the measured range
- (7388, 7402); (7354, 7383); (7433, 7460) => -0.02 mag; 24.7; 26.4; 25.3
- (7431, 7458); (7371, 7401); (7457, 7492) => 0.00 mag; 25.7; 26.9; 26.5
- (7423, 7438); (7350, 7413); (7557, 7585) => -0.02 mag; 25.4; 28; 26.1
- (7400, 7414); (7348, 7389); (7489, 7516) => -0.04 mag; 24.9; 27.3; 25.6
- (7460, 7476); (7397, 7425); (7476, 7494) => -0.01 mag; 26.3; 26.9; 26.8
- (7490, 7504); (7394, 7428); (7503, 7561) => 0.00 mag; 26.2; 27.6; 27.2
